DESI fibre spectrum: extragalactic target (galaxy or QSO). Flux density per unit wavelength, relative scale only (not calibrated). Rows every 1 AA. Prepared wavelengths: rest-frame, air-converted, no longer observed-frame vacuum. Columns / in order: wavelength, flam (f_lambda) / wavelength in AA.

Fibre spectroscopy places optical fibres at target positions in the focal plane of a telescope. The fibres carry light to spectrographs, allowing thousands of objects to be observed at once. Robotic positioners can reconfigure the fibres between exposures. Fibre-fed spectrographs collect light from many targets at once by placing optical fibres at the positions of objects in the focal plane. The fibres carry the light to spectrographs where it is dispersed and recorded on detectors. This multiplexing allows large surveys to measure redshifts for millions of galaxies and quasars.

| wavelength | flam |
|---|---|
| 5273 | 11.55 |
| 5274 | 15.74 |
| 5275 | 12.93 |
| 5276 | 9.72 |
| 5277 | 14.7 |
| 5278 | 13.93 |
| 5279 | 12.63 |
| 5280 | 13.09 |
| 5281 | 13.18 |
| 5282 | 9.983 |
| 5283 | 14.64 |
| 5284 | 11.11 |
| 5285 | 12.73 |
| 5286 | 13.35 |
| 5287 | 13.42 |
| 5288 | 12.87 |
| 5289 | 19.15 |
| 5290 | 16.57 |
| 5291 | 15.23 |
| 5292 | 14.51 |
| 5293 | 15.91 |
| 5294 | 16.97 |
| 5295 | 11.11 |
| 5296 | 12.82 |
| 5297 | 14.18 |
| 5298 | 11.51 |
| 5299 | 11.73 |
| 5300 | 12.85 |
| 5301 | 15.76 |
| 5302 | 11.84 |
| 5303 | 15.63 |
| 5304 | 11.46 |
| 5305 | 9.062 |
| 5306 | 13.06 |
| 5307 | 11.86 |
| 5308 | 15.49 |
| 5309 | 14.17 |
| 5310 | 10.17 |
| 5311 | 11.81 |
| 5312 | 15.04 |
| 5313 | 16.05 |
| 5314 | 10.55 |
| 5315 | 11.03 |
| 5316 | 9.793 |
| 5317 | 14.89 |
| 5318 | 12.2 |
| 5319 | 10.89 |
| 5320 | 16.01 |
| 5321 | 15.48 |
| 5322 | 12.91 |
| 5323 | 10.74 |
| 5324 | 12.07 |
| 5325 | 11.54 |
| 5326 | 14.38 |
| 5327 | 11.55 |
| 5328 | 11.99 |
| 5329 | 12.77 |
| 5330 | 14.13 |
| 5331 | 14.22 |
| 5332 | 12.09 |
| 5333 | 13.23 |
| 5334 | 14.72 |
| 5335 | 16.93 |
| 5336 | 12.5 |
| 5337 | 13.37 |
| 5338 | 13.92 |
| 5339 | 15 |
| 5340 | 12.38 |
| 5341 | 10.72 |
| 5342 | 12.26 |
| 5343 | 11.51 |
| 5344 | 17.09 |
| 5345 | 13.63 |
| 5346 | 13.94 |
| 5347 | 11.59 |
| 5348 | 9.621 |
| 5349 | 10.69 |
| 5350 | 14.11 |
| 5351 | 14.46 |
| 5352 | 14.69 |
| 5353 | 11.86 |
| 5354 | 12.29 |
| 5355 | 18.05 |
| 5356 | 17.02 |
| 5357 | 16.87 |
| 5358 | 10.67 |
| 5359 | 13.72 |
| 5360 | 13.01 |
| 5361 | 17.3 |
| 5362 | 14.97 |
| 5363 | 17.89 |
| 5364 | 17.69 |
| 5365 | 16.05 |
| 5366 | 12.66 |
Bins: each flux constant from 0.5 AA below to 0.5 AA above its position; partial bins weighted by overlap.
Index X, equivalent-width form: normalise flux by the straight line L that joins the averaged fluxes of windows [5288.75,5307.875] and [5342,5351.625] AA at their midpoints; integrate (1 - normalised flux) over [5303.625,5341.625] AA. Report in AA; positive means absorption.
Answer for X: 1.2 AA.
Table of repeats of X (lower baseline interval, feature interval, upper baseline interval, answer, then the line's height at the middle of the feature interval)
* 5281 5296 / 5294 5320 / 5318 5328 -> 1.2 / 13.4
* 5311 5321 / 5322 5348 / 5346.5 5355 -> -0.4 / 12.9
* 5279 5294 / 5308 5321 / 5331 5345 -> 0.8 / 13.8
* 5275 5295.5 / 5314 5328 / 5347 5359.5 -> 1.2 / 13.7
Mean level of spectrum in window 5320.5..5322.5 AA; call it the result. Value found 14.2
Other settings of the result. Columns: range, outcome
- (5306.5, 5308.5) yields 13.7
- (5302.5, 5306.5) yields 12.3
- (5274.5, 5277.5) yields 12.4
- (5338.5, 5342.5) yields 12.6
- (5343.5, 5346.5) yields 14.9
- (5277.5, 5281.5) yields 13.2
